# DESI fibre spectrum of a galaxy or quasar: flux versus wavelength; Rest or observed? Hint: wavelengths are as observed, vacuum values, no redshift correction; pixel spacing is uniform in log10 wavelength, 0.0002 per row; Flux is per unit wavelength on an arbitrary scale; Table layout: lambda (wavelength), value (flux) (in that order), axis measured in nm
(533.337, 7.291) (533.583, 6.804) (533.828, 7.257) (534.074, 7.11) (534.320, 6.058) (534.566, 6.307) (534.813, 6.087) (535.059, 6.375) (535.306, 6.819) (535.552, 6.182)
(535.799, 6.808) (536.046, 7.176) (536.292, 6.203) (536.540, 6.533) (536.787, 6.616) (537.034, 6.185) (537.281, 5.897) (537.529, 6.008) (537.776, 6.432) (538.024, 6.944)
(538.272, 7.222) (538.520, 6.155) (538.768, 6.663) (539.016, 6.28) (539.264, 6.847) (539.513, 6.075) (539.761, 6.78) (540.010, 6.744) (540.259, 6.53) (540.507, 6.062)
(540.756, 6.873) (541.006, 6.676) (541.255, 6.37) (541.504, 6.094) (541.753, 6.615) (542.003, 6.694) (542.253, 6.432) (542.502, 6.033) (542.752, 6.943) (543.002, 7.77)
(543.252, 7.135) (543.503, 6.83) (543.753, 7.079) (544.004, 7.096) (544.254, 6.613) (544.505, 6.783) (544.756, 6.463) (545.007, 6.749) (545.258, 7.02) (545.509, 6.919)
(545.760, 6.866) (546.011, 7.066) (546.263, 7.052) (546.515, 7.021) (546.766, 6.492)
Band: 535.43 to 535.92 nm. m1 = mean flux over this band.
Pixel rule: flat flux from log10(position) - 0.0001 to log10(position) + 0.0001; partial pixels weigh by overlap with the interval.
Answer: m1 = 6.49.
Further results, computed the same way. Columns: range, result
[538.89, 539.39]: 6.56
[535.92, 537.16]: 6.54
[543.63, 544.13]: 7.09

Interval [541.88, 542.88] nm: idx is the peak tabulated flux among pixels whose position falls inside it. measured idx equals 6.943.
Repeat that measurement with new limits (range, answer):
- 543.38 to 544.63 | 7.096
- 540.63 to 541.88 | 6.873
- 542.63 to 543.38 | 7.77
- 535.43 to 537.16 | 7.176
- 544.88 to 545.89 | 7.02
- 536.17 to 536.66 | 6.533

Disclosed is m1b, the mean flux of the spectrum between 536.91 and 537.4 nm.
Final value 6.05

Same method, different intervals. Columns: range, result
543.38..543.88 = 6.95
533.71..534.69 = 6.67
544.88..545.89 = 6.89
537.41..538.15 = 6.47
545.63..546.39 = 6.99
